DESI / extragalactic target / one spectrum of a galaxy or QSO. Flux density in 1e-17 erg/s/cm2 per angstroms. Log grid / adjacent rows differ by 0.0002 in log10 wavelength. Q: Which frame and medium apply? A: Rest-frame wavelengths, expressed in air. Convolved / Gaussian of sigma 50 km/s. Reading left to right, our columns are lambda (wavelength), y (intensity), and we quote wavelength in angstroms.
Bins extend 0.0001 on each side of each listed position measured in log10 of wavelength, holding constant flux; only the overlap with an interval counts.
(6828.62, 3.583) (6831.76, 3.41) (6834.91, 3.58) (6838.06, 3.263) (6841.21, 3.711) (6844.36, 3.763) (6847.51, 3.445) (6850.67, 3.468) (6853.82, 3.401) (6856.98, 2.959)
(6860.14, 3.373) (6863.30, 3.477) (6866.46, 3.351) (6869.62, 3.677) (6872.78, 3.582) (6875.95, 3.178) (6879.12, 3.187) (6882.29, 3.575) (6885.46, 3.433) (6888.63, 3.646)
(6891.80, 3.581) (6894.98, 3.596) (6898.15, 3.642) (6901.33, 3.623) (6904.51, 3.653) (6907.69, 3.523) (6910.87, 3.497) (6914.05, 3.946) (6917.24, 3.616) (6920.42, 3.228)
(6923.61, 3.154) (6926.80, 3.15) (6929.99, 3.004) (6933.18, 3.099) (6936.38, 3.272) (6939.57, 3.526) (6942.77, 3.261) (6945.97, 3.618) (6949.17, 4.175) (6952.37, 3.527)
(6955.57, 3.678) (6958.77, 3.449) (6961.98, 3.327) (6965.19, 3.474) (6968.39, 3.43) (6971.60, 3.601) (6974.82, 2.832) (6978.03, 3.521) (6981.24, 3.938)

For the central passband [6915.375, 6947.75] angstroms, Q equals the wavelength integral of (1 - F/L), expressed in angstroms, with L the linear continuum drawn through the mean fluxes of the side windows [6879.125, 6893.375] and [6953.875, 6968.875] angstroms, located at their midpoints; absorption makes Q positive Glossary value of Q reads 1.8 angstroms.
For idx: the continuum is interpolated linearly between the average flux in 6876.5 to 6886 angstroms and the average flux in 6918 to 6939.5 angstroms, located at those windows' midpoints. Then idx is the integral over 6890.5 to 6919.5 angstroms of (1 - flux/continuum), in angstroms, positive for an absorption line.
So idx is -3.0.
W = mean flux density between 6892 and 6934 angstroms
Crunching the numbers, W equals 3.45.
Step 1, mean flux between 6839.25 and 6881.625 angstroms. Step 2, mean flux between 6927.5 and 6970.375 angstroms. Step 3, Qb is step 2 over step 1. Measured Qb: 1.00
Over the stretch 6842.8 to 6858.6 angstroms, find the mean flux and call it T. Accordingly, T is 3.41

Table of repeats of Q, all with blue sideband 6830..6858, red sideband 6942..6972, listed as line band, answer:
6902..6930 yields 0.58 angstroms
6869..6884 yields 0.26 angstroms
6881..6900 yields -0.44 angstroms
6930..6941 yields 0.89 angstroms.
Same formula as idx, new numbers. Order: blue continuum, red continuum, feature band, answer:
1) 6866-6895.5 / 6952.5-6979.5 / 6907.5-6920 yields -0.6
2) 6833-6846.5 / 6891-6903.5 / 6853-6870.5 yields 1.1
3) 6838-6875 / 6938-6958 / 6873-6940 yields 2.1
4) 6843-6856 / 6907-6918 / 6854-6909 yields 1.6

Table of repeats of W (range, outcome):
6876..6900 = 3.5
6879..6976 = 3.47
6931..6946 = 3.31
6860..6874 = 3.5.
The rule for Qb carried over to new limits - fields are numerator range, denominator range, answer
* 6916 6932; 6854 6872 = 0.95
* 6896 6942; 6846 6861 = 1.03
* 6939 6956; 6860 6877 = 1.05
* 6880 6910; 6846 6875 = 1.05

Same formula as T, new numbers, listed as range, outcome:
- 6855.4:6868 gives 3.29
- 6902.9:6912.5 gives 3.56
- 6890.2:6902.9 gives 3.61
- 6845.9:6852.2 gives 3.46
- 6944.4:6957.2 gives 3.75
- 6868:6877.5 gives 3.48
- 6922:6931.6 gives 3.1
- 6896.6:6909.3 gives 3.61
